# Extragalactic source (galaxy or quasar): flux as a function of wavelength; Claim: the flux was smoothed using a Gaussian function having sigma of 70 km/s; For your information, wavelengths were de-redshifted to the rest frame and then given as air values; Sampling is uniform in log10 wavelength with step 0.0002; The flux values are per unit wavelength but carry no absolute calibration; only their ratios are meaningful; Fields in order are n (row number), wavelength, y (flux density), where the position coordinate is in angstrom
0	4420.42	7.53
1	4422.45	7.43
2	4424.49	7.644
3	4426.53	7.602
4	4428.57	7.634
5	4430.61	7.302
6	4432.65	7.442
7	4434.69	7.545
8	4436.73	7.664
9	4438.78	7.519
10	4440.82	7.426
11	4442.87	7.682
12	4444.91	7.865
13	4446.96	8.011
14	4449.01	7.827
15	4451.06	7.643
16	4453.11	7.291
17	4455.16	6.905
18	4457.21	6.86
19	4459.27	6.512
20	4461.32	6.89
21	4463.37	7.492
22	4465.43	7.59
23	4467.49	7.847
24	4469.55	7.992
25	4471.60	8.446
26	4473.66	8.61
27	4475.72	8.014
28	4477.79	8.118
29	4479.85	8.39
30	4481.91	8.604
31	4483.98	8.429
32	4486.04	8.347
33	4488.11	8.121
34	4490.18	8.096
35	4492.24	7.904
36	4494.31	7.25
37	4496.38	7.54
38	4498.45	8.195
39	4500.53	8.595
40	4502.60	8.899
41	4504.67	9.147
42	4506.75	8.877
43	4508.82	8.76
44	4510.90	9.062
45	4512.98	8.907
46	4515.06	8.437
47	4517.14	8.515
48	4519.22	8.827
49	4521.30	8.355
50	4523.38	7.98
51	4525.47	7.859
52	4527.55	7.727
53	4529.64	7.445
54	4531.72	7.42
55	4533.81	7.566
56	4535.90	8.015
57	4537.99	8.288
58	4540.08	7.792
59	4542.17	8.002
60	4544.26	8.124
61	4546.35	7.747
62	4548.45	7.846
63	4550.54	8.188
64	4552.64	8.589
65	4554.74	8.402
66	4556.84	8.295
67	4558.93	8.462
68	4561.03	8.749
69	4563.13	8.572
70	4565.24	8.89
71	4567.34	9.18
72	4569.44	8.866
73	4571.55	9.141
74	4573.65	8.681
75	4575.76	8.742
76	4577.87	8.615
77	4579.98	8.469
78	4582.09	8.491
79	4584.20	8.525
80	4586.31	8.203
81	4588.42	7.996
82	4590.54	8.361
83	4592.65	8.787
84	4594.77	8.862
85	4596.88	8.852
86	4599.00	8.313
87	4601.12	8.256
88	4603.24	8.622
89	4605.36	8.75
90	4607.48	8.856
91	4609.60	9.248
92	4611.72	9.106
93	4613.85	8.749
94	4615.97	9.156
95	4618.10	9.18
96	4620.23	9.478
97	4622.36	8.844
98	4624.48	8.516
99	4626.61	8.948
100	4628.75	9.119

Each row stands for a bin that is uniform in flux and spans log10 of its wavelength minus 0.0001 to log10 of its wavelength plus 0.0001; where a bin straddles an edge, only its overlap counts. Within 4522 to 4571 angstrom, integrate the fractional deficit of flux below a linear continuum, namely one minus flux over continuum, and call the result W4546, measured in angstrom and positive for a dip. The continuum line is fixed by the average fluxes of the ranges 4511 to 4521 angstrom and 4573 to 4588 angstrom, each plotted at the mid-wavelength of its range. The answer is 2.3 angstrom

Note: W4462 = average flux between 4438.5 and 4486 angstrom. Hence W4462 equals 7.76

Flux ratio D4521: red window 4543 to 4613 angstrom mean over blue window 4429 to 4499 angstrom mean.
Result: 1.1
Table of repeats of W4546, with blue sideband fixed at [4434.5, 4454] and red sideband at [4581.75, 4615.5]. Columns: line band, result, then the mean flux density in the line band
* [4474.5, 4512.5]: -1.88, 8.36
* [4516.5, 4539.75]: 0.58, 7.98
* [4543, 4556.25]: 0.28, 8.15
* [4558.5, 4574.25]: -0.75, 8.84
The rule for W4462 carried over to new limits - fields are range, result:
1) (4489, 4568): 8.27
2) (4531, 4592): 8.36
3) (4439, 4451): 7.74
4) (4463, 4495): 8.1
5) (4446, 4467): 7.31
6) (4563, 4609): 8.64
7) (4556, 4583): 8.71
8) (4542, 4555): 8.12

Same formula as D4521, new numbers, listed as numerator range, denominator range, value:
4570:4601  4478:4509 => 1.03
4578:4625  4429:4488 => 1.13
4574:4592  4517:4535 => 1.06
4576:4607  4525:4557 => 1.07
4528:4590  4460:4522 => 1.01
